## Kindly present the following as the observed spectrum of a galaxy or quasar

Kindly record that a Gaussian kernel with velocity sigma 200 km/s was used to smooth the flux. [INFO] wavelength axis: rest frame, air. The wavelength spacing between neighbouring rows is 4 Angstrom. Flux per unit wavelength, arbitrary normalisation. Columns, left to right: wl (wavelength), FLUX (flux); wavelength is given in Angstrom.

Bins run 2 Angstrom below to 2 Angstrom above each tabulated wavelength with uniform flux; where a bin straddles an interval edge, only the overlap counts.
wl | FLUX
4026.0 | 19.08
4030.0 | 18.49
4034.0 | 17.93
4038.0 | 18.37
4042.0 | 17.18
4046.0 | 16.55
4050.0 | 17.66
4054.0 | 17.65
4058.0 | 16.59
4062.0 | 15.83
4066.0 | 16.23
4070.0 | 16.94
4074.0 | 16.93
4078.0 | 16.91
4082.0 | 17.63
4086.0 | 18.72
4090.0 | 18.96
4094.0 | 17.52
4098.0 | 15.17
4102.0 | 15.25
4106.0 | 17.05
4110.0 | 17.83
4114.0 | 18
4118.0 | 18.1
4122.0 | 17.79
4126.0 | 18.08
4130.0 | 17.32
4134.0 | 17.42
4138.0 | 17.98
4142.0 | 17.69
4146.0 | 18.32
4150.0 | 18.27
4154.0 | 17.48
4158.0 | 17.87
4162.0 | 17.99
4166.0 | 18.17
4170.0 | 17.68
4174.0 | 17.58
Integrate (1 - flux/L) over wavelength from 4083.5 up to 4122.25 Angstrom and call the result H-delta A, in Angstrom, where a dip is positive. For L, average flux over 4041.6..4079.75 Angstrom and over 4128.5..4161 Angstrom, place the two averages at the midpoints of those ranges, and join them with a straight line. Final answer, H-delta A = -0.24 Angstrom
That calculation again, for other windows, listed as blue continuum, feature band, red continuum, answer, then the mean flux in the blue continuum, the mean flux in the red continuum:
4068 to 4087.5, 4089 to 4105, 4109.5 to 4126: 1.0 Angstrom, 17.4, 18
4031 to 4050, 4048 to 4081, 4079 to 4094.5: 1.9 Angstrom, 17.6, 18.2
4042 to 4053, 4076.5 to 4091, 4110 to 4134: -0.5 Angstrom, 17.2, 17.8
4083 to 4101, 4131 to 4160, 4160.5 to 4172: -0.1 Angstrom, 17.5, 17.9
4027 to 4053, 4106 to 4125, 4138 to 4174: 0.0 Angstrom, 17.7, 17.9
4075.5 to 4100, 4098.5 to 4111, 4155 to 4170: 0.8 Angstrom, 17.5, 17.9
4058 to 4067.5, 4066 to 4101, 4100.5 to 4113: -1.6 Angstrom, 16.1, 16.9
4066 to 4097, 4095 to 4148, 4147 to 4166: 1.0 Angstrom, 17.5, 18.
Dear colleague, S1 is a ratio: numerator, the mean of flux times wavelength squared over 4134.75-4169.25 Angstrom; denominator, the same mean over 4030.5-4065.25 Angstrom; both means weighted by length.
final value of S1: 1.1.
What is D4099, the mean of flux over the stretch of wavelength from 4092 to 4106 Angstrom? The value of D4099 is 16.1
